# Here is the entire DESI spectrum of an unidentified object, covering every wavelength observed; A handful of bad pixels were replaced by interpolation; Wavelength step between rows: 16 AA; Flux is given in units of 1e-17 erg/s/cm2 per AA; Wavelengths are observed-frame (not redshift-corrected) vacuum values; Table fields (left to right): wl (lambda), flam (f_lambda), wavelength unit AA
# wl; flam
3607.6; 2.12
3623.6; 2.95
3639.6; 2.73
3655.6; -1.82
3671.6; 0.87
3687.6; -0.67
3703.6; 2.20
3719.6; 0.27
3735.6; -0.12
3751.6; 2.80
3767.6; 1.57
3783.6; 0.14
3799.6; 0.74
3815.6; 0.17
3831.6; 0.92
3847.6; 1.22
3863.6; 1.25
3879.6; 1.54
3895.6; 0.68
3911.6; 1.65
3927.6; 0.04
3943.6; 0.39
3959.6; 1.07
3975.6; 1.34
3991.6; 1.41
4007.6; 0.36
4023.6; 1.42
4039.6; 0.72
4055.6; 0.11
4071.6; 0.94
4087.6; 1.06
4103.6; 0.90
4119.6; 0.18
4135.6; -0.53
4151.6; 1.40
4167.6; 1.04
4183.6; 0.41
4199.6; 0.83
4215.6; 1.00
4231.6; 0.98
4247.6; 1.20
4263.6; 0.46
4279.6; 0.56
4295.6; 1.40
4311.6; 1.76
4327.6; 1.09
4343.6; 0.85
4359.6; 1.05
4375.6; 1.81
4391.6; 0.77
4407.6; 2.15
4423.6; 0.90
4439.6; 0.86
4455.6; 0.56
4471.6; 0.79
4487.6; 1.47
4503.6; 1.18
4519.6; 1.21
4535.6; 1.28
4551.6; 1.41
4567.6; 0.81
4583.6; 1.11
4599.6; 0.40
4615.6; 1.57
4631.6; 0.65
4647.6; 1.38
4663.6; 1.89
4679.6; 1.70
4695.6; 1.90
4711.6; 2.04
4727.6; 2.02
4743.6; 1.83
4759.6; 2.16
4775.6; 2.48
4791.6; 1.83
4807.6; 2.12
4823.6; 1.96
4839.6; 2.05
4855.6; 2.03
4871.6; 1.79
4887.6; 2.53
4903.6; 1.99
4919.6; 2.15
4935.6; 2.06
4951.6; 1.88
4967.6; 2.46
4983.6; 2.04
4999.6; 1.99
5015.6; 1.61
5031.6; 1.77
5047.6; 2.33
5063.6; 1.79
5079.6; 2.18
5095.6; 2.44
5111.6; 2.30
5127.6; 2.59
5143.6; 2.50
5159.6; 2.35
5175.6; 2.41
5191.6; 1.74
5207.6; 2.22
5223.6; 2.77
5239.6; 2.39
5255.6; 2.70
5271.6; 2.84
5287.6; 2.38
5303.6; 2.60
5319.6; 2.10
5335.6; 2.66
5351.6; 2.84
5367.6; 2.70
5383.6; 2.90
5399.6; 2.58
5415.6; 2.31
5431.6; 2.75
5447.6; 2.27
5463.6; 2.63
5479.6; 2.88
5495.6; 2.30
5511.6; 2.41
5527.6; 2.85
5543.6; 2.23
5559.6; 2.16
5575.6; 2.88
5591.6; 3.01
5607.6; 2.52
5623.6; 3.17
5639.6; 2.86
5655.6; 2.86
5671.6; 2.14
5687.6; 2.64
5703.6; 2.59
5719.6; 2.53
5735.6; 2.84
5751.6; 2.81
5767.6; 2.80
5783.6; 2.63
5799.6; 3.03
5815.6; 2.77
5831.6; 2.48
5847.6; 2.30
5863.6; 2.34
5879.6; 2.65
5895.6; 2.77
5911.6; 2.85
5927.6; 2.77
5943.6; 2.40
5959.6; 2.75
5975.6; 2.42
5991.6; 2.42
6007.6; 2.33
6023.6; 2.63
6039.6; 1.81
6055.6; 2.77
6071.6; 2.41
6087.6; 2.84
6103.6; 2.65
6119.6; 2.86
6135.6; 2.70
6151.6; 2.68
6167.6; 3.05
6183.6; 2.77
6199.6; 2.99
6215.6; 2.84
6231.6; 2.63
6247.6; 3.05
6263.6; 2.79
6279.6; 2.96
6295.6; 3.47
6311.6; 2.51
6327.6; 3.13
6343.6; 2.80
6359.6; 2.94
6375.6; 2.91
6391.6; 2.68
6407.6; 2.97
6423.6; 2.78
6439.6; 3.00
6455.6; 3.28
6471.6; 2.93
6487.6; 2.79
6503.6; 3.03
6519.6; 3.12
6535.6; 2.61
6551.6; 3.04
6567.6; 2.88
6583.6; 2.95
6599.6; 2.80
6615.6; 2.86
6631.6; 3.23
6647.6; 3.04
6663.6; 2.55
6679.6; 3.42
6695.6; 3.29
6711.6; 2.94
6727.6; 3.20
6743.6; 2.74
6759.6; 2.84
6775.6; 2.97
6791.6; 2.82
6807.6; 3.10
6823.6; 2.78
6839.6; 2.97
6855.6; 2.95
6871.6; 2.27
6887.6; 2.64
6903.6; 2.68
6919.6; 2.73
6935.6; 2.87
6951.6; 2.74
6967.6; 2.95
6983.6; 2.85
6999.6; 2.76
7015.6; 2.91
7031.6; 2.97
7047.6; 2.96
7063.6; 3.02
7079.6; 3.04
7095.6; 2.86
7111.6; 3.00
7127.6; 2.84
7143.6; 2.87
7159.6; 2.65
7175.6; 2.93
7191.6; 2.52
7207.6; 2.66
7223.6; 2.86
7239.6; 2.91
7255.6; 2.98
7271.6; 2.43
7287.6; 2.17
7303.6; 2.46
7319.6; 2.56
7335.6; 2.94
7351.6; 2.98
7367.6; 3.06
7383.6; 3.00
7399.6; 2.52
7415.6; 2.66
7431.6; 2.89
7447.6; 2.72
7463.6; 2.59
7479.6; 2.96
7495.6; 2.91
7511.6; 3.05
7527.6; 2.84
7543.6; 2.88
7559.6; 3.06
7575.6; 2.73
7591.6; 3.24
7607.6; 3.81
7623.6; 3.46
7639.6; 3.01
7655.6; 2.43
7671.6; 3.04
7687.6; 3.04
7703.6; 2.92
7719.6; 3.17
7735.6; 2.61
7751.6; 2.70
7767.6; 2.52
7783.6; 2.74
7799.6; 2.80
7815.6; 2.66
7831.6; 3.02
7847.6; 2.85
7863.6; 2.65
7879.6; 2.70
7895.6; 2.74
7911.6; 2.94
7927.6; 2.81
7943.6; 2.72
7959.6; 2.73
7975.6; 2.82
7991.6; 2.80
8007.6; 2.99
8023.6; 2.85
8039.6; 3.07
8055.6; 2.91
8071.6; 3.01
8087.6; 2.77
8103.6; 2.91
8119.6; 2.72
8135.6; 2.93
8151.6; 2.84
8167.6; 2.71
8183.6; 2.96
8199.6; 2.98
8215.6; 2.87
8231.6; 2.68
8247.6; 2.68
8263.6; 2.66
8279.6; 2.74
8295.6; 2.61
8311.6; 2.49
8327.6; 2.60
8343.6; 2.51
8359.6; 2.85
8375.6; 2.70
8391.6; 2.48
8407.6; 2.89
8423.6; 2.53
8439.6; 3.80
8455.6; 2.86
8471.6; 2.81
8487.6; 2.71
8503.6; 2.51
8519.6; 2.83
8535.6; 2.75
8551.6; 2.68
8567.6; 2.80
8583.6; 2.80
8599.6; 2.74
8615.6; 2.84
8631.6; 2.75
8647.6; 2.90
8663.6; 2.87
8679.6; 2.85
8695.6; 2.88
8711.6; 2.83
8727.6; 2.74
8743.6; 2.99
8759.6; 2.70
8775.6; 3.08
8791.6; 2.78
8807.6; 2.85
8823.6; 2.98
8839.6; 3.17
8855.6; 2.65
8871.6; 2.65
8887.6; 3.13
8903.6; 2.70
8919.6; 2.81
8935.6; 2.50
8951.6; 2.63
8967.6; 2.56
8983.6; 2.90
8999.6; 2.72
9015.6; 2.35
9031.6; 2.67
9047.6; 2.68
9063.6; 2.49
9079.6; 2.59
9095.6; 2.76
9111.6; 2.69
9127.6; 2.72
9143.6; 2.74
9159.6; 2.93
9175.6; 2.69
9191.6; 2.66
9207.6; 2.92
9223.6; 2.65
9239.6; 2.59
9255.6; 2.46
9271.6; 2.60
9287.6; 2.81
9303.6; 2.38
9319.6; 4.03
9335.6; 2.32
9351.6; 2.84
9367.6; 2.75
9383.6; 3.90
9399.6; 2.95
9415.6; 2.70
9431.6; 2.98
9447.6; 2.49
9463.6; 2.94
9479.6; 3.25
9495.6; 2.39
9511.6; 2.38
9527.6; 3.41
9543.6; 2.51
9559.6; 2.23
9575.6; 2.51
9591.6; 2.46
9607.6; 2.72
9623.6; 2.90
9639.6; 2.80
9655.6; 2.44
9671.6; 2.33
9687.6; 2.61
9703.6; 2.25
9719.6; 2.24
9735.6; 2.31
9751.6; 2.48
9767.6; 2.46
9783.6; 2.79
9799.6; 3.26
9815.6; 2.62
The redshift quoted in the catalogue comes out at 0.17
